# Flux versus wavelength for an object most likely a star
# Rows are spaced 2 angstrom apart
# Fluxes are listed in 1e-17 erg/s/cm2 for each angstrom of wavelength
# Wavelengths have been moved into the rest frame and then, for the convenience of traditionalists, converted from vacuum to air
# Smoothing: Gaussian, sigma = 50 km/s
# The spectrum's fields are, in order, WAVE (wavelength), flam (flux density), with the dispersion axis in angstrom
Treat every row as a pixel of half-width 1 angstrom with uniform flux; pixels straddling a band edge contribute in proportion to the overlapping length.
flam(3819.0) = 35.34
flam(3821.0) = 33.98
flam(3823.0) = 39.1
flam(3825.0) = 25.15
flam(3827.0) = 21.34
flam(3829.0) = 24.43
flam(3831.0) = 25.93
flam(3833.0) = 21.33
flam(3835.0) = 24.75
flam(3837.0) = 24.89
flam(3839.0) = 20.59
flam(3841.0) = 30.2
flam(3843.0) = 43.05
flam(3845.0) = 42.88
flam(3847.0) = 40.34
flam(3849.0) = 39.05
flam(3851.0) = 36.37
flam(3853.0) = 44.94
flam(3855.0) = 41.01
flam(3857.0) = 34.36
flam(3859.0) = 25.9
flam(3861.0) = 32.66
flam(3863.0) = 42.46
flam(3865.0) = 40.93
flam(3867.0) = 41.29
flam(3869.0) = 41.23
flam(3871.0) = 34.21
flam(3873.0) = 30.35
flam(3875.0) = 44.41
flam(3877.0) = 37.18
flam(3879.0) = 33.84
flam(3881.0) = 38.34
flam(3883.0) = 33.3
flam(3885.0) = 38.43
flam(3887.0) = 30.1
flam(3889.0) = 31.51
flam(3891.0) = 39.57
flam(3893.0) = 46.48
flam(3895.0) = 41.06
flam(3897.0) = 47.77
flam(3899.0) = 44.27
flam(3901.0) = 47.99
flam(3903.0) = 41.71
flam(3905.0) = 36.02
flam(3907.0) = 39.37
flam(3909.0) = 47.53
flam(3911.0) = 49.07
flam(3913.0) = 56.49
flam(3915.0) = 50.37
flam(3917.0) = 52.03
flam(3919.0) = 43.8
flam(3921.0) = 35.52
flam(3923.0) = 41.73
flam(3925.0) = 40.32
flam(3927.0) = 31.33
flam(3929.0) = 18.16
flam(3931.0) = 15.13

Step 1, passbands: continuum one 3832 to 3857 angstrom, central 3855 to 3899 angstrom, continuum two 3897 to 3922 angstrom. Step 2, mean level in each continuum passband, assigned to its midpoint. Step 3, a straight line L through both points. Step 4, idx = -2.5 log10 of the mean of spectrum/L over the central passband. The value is 0.06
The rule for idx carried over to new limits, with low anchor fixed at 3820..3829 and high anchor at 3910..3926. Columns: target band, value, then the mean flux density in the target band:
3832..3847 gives 0.06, 30.4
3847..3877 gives -0.06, 37.9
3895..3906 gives -0.01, 43.3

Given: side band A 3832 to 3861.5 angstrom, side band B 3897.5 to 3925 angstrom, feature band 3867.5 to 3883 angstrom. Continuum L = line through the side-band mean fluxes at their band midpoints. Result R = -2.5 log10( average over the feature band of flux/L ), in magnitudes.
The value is 0.045 mag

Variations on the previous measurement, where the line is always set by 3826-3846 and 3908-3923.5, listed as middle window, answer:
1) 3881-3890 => 0.18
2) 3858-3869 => -0.07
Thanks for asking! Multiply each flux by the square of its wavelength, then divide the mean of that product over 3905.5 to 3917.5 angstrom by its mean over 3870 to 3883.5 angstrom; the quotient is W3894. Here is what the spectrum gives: 1.4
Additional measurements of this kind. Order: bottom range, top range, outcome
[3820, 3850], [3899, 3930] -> 1.44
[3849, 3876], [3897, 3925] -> 1.22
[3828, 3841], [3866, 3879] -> 1.60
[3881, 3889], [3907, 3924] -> 1.38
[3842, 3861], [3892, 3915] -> 1.22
